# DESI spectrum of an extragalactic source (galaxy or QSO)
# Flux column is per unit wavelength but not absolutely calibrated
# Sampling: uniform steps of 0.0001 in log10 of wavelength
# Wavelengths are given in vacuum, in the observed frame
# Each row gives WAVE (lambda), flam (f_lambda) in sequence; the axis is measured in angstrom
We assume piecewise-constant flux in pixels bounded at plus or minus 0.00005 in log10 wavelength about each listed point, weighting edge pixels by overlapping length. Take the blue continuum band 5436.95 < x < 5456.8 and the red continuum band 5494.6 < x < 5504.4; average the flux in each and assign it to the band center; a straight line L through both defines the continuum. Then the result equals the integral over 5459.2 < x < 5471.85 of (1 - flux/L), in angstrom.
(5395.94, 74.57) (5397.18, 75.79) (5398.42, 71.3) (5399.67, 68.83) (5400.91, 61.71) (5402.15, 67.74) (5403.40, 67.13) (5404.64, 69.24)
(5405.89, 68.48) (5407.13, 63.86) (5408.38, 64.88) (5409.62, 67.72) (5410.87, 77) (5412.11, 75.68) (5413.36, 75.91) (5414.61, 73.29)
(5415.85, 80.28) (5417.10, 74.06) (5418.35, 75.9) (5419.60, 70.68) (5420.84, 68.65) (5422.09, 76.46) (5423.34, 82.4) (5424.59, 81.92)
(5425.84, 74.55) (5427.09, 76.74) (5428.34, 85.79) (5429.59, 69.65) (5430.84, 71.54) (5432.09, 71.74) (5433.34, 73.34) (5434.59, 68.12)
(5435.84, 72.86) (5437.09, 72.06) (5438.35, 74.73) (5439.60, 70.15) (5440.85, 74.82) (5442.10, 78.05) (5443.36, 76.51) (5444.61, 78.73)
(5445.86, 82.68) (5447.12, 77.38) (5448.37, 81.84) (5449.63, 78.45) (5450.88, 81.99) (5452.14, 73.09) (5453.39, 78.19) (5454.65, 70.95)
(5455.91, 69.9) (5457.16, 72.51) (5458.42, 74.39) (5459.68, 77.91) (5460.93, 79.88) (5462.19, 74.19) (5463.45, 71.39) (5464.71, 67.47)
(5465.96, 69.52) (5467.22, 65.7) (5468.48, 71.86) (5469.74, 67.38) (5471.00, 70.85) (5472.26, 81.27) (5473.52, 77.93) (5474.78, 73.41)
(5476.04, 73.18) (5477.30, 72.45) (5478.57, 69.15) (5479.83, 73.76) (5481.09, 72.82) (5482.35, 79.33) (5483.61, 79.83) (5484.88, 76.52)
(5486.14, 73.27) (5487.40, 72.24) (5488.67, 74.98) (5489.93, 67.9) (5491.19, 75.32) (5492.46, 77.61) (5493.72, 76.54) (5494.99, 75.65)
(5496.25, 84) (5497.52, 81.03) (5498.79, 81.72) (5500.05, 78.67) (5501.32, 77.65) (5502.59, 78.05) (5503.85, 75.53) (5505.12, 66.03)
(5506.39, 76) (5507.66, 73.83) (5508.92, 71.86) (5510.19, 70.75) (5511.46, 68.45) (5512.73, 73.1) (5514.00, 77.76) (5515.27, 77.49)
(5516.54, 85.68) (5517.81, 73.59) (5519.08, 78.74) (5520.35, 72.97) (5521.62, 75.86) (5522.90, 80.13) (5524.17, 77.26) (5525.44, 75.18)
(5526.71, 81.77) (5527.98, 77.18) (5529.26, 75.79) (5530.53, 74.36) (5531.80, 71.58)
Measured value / 0.91 angstrom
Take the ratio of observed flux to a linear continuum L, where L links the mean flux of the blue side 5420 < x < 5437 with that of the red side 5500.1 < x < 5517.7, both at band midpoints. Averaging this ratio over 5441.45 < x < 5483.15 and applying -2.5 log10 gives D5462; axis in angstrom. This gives 0.00 mag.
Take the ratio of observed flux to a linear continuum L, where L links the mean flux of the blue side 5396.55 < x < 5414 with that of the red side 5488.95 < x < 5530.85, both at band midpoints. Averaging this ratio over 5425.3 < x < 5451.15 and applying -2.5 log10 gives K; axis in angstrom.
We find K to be -0.06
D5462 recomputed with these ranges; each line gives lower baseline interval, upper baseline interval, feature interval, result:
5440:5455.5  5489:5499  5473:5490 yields 0.04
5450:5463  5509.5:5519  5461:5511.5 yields 0.02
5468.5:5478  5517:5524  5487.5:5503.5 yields -0.03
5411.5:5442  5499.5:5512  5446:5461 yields -0.03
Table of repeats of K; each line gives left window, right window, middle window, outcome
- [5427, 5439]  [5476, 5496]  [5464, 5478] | 0.04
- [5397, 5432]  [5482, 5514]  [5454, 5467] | 0.02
